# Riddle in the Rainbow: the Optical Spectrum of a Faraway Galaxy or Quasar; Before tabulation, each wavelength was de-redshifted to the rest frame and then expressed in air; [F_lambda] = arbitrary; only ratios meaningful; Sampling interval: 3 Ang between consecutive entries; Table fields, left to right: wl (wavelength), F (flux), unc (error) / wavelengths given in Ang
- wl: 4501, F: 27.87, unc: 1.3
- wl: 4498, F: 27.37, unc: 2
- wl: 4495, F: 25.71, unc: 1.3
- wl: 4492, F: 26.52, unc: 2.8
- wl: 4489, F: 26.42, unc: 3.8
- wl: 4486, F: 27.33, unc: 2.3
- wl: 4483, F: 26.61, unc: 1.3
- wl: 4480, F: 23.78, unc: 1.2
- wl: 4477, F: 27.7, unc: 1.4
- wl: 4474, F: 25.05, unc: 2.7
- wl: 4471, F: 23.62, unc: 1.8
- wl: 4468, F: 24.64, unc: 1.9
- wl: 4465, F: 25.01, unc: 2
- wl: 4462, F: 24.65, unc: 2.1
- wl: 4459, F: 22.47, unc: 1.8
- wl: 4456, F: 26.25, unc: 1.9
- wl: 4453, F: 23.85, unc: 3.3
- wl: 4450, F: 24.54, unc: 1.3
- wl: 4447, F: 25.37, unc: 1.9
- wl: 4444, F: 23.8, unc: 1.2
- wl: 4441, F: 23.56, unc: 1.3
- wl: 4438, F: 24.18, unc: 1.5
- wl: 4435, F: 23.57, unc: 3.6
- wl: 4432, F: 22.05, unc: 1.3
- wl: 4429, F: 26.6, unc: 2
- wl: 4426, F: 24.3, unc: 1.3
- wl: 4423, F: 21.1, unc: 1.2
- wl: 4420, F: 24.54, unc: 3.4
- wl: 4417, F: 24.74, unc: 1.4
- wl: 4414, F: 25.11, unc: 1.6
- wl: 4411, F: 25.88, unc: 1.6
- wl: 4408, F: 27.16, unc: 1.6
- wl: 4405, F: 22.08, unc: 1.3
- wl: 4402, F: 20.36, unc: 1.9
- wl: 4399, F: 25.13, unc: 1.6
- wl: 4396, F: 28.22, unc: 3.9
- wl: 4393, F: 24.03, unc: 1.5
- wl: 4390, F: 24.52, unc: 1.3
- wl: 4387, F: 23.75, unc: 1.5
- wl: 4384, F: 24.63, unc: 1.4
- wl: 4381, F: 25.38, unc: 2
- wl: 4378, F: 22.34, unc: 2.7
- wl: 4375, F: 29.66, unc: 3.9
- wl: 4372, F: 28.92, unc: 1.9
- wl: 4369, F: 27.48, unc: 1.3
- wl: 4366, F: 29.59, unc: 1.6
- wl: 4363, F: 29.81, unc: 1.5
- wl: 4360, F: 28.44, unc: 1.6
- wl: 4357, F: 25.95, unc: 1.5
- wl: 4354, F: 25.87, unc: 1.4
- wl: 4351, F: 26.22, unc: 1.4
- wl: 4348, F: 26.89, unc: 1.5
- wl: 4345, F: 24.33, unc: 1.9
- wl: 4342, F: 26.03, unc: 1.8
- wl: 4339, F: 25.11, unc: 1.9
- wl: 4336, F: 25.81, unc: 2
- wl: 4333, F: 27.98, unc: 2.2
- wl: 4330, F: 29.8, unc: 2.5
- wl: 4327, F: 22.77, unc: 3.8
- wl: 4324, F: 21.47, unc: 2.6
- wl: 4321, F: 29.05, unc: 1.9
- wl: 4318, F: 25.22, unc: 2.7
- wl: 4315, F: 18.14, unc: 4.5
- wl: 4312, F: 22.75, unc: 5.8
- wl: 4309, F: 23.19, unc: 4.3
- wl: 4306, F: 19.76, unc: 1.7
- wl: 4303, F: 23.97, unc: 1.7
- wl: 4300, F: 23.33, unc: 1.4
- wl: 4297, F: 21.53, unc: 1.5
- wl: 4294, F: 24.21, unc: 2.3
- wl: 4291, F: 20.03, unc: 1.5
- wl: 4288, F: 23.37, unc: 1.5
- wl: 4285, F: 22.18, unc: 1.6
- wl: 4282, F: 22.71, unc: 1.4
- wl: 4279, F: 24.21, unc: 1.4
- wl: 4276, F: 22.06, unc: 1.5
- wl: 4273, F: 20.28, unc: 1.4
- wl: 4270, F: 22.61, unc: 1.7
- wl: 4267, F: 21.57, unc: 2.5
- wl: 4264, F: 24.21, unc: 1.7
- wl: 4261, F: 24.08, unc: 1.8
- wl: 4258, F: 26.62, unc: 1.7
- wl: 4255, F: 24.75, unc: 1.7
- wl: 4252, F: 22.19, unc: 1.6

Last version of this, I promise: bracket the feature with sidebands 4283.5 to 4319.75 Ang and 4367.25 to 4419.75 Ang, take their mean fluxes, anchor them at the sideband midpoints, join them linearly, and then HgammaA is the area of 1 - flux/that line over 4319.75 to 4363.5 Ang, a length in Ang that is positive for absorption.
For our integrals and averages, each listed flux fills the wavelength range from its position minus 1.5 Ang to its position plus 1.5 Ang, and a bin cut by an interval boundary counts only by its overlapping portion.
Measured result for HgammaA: -4.91 Ang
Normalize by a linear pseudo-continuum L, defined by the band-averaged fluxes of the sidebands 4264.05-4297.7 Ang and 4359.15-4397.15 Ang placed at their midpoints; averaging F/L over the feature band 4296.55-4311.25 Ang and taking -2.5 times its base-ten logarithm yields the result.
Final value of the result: 0.04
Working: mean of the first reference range 22.4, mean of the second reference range 26.6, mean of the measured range 22.4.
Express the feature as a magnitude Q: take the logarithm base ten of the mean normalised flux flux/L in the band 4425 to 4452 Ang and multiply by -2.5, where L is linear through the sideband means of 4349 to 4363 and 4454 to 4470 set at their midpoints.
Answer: 0.039 mag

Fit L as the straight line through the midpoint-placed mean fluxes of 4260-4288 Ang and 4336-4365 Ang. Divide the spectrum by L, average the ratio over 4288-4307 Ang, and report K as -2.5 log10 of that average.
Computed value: 0.07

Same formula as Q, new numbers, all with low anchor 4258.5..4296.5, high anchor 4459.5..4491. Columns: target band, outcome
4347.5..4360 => -0.12 mag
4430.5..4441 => 0.07 mag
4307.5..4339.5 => -0.06 mag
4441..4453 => 0.03 mag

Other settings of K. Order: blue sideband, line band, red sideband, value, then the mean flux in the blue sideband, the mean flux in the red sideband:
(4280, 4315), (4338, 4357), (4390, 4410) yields -0.105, 22.3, 24.5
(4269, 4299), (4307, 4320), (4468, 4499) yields 0.018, 22.3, 25.9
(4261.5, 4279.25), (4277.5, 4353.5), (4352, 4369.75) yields 0.049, 22.5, 27.8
